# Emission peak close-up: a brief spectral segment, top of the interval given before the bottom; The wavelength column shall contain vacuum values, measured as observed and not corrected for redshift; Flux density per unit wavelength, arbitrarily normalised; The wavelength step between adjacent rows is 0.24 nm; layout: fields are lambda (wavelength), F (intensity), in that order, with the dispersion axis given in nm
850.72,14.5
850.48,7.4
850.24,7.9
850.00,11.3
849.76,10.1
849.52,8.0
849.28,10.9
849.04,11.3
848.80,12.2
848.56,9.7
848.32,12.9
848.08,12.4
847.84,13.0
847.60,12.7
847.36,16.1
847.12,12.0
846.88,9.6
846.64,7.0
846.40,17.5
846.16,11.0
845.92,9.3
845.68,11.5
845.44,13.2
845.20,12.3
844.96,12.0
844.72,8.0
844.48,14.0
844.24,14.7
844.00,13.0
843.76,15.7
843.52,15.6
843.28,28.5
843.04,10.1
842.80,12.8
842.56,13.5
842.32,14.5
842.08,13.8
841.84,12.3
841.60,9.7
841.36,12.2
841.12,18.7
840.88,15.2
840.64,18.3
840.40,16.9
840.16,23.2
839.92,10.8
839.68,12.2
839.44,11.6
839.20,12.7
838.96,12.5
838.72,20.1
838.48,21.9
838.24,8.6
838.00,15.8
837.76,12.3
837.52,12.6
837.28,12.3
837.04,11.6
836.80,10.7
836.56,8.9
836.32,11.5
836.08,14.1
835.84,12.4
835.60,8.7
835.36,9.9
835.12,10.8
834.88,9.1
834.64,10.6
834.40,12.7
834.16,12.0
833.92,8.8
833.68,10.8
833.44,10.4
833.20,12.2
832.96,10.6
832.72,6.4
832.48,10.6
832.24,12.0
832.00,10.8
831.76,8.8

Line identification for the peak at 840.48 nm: Mg II 2798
